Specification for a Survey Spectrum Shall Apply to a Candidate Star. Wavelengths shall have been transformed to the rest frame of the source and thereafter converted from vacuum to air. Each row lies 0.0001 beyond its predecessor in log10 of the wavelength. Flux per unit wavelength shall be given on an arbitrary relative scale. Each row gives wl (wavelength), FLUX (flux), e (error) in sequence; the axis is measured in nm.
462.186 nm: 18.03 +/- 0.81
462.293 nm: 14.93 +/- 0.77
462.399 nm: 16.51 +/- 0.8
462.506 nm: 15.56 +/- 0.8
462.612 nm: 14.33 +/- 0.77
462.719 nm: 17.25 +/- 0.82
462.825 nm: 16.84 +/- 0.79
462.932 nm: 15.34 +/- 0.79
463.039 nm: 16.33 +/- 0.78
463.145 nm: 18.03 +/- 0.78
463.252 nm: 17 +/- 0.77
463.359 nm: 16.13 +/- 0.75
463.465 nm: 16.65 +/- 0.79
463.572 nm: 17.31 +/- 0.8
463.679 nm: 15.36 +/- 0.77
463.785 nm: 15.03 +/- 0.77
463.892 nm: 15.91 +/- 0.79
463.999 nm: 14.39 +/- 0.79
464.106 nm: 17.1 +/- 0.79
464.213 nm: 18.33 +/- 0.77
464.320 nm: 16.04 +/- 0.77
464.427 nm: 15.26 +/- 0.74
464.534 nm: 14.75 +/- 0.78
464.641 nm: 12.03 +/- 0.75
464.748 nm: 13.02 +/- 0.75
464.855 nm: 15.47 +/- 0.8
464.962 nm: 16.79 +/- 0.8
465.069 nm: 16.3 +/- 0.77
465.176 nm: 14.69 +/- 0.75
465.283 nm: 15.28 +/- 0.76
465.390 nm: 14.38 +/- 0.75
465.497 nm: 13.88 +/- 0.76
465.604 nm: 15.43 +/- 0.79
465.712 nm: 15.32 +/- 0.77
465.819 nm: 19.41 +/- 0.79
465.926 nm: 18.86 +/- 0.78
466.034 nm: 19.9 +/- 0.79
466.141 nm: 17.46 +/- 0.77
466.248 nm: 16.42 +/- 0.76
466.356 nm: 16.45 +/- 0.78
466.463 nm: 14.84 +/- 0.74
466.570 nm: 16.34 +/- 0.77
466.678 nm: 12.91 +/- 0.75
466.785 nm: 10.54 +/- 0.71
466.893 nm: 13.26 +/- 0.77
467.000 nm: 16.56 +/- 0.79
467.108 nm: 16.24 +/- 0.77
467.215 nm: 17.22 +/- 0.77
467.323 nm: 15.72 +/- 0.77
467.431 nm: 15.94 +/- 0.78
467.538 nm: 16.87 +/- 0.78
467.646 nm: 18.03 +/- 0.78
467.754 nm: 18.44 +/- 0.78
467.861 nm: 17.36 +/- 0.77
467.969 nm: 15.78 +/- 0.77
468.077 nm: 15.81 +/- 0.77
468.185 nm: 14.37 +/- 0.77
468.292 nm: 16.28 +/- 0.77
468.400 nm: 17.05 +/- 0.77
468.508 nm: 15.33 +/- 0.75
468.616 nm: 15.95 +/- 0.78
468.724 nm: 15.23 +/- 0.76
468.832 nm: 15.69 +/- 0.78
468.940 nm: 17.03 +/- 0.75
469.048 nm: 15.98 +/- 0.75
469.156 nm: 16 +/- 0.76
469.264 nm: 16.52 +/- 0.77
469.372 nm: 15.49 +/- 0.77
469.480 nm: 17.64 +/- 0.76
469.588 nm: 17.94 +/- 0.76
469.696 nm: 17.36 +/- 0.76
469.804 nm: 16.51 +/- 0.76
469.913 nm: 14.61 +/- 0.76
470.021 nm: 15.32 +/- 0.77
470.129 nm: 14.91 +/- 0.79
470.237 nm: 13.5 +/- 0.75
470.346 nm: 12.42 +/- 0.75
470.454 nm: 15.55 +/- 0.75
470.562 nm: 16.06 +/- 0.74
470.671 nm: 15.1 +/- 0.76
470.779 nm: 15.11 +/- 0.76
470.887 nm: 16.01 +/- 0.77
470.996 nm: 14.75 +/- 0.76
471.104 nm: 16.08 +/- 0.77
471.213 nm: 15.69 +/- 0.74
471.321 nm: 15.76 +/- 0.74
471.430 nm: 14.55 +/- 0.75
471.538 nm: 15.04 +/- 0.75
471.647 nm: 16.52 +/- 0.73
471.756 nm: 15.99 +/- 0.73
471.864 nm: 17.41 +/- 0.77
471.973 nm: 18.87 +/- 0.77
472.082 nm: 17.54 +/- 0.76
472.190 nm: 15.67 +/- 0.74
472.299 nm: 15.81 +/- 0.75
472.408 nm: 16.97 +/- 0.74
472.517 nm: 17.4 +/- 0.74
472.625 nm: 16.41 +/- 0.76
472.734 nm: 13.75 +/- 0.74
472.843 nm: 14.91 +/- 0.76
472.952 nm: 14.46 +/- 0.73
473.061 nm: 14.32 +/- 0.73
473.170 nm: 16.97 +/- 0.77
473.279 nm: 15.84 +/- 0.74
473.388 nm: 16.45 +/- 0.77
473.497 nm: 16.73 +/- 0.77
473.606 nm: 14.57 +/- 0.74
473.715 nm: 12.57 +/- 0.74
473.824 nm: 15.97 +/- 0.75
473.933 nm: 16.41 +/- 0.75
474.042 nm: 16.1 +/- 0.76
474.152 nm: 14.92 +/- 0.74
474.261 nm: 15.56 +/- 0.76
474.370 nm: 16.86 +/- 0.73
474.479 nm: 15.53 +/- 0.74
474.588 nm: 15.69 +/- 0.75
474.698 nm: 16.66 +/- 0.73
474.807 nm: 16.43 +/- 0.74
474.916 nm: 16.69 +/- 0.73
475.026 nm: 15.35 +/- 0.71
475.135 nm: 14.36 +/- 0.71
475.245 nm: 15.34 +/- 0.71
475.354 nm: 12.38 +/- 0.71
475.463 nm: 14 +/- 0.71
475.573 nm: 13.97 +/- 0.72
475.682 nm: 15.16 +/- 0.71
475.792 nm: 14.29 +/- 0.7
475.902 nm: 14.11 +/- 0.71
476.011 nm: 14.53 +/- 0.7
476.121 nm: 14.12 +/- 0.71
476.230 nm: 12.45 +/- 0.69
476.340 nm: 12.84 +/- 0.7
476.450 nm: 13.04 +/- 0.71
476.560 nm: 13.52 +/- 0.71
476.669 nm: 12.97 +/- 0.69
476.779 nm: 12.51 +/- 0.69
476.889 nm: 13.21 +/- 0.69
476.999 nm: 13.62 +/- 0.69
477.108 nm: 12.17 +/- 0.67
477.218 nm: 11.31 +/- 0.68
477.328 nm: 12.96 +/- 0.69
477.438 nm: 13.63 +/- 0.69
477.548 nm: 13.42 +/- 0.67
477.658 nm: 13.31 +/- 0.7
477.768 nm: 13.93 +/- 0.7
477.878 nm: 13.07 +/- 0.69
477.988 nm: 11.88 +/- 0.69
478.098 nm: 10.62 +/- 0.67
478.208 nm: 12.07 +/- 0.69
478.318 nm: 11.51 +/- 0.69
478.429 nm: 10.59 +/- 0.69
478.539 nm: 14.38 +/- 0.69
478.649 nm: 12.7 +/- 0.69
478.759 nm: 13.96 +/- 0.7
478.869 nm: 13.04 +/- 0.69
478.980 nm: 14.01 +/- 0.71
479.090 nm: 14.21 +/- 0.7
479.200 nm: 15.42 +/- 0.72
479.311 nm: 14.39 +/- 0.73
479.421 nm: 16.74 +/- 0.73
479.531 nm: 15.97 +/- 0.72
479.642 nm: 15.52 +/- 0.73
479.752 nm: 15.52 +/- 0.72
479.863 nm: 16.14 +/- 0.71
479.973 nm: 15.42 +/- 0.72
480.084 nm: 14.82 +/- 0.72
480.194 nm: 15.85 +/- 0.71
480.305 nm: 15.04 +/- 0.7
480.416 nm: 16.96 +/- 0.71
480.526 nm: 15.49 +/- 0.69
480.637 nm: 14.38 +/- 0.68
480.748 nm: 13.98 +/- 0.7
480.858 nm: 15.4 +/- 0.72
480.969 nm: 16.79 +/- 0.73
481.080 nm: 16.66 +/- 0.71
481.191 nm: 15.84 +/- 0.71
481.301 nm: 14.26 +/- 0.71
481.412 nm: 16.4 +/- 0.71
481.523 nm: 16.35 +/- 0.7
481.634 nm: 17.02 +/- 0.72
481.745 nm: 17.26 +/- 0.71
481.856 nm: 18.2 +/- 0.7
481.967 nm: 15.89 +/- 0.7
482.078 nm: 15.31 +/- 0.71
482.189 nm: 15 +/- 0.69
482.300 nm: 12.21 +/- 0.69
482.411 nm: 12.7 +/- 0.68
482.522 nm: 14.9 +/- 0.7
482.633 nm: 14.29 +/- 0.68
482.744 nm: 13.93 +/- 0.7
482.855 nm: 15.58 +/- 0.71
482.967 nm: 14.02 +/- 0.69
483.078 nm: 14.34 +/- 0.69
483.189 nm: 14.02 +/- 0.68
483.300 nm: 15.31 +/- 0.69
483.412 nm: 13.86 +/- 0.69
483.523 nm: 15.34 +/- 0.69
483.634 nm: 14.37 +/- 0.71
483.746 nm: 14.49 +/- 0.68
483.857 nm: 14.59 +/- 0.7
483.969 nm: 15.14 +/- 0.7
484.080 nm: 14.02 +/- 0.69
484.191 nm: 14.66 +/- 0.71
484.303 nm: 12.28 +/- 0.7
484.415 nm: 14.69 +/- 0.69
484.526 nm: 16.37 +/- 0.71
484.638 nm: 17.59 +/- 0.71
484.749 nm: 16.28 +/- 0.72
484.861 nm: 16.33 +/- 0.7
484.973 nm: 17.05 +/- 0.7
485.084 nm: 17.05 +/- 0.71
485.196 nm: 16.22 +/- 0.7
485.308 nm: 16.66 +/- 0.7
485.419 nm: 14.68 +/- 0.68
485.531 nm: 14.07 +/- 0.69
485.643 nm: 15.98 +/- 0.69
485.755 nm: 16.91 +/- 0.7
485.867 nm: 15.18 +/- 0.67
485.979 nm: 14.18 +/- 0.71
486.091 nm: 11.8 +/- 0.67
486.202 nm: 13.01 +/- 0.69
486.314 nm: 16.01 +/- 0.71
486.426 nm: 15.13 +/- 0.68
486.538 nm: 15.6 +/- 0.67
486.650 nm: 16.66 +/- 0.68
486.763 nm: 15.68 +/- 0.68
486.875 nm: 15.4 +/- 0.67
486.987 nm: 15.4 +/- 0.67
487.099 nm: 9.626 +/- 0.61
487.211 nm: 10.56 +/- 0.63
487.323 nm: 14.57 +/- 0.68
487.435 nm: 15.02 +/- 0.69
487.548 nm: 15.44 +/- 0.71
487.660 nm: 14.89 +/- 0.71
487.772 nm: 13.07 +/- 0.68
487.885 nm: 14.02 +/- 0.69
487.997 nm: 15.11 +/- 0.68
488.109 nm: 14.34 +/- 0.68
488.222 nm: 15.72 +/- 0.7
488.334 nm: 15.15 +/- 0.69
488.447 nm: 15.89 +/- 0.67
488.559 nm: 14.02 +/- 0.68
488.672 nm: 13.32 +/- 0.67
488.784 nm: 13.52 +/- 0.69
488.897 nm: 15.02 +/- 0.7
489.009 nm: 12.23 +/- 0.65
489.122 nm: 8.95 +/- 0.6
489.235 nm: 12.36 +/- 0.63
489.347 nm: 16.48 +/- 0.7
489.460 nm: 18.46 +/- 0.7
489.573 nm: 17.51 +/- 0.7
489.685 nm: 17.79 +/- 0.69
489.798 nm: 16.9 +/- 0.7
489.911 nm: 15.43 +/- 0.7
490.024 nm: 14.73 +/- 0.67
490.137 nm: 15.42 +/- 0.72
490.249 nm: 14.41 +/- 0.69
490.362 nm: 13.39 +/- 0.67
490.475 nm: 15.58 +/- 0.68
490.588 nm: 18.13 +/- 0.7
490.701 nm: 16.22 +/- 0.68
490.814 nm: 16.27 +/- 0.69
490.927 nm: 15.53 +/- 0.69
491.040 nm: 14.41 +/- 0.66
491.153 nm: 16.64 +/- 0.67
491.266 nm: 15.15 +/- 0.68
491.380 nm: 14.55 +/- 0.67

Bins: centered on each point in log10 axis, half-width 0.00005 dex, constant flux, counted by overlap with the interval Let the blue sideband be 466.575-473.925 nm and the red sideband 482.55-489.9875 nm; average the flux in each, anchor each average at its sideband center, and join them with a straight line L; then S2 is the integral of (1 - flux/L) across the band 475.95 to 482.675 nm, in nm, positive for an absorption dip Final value 0.42 nm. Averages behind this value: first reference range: 15.8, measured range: 14.3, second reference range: 14.8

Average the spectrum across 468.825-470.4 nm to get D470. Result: 15.8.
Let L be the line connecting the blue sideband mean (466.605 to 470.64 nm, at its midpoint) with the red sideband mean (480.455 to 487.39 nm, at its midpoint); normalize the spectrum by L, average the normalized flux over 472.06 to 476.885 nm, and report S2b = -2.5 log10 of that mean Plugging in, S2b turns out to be 0.03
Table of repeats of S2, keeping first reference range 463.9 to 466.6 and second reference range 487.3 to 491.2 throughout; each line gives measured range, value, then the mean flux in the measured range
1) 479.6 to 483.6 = 0.01 nm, 15.3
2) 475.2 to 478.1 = 0.41 nm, 13.3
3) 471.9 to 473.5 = -0.05 nm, 16.1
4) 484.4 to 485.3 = -0.08 nm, 16.5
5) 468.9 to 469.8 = -0.05 nm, 16.7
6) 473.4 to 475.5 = 0.02 nm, 15.4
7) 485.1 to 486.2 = 0.01 nm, 15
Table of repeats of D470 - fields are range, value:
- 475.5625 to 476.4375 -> 13.9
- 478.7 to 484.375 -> 15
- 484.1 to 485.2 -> 15.8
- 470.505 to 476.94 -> 15.2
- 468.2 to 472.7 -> 16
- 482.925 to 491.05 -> 14.9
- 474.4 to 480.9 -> 14.1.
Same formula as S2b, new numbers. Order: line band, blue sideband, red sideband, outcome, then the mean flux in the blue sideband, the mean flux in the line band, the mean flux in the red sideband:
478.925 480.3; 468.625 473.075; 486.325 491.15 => 0.00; 15.8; 15.3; 14.9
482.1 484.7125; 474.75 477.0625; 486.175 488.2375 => -0.02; 14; 14.5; 14.5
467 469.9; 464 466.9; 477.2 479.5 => -0.10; 15.6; 16.4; 13.3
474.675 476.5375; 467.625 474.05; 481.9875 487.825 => 0.08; 15.9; 14.4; 14.8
